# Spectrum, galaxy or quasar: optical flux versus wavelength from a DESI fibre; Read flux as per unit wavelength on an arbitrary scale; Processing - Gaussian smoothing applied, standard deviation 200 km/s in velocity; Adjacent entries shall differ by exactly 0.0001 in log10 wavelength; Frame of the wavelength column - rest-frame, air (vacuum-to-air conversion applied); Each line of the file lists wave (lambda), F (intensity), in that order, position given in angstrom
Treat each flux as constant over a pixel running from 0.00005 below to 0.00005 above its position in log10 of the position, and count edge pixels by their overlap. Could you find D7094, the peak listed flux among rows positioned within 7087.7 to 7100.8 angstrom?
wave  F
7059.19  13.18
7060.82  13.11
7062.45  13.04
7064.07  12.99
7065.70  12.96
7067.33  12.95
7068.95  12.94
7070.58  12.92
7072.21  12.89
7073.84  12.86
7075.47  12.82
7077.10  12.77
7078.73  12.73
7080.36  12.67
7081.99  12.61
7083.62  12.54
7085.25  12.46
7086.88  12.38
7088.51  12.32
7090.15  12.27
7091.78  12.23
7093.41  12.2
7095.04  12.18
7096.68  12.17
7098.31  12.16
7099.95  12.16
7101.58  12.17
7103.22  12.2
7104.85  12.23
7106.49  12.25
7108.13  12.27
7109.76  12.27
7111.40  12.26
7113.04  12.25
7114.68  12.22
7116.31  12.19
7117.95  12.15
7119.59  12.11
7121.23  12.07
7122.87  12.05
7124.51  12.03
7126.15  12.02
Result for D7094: 12.32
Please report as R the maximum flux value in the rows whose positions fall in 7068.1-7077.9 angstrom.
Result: 12.94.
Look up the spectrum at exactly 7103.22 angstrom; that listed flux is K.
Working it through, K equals 12.2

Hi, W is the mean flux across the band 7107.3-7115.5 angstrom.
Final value 12.3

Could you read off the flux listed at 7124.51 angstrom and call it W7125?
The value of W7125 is 12.03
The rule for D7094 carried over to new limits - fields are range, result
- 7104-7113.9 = 12.27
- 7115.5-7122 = 12.19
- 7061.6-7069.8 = 13.04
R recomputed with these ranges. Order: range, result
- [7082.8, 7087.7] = 12.54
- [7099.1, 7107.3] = 12.25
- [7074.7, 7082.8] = 12.82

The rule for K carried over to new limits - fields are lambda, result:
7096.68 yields 12.17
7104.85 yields 12.23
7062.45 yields 13.04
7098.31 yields 12.16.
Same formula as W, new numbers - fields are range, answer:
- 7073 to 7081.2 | 12.8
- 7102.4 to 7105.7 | 12.2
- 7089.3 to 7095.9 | 12.2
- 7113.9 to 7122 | 12.2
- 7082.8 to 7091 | 12.4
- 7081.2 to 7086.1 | 12.5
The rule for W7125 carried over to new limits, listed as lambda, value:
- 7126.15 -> 12.02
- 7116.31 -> 12.19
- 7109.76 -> 12.27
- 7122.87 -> 12.05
